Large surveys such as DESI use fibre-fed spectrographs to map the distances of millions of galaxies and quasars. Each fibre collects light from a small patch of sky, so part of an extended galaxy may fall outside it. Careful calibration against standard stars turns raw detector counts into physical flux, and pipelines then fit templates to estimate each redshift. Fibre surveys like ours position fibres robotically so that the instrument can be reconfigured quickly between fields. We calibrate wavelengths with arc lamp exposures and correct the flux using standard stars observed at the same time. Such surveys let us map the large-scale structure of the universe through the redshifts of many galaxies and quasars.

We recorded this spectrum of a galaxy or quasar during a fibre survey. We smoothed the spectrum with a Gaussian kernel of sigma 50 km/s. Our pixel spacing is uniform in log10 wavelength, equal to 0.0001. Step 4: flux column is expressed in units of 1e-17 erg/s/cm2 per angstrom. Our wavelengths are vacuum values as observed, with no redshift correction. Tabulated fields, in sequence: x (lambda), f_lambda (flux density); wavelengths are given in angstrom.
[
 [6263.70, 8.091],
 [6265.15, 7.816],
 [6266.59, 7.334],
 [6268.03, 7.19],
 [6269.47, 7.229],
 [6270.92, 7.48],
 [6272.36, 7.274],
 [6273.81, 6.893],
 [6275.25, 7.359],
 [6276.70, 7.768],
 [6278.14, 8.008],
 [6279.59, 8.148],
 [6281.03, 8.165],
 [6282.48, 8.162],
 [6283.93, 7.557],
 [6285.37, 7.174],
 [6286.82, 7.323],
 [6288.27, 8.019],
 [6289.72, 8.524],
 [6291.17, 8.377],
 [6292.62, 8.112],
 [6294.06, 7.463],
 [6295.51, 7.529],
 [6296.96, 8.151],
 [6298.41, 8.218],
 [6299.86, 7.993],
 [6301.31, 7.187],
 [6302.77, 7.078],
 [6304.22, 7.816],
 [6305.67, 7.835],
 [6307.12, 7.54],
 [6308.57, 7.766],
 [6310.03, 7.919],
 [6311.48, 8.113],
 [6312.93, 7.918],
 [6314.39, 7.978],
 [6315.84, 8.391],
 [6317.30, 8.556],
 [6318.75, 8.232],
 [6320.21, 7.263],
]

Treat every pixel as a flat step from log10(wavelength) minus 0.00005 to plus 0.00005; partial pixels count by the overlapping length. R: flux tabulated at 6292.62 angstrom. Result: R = 8.112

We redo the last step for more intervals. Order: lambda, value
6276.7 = 7.768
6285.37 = 7.174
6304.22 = 7.816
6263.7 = 8.091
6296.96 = 8.151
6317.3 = 8.556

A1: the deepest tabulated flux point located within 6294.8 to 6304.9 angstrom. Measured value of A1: 7.078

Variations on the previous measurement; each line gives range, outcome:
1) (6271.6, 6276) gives 6.893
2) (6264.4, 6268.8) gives 7.19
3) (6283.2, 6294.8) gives 7.174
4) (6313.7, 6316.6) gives 7.978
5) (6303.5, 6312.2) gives 7.54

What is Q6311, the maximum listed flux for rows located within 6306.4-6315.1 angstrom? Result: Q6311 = 8.113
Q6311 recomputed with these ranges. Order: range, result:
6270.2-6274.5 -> 7.48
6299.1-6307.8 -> 7.993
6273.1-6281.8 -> 8.165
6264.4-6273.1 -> 7.816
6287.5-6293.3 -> 8.524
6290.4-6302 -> 8.377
